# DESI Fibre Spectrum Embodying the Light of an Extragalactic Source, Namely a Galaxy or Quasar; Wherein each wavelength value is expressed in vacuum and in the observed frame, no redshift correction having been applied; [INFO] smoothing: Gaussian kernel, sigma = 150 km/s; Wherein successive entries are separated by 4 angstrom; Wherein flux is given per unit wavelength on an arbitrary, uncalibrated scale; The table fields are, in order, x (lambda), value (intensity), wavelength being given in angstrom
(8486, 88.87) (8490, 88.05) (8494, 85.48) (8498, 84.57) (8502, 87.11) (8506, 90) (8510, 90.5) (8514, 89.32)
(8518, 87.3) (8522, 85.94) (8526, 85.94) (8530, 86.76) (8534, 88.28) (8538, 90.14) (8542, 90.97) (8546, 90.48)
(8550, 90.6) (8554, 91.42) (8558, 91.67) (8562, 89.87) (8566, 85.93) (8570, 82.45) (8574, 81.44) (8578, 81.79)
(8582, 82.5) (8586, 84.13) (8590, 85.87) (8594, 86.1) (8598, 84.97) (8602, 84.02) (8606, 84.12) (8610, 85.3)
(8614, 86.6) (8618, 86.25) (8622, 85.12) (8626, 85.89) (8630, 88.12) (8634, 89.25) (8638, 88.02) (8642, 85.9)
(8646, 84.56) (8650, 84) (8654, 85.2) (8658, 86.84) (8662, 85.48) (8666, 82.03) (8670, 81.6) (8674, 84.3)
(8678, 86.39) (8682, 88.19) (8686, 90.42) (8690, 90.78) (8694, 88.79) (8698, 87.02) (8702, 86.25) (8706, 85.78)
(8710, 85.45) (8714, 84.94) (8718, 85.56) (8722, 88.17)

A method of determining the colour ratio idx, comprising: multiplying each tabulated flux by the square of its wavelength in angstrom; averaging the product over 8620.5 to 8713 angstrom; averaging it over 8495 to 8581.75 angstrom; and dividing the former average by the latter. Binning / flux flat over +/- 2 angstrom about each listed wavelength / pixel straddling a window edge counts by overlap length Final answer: 1.02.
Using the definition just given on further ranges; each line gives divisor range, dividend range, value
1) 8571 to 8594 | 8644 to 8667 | 1.03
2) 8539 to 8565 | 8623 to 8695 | 0.98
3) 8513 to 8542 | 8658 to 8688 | 1.01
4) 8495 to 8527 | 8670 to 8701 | 1.04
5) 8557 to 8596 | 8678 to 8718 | 1.06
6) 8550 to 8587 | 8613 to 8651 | 1.02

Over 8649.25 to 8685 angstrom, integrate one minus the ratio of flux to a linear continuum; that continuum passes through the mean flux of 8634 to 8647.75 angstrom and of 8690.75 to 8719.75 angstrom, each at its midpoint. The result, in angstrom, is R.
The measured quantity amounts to 0.6 angstrom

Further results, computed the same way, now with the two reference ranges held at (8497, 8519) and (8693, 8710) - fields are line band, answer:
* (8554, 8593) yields 1.04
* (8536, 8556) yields -0.62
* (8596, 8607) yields 0.39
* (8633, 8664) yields 0.38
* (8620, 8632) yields 0.13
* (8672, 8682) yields 0.11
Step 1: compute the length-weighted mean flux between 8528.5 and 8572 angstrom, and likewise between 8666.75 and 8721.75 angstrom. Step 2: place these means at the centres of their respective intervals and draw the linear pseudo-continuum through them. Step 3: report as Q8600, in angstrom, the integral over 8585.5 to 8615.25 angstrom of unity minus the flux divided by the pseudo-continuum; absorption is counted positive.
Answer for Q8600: 1.0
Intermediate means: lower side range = 89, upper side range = 86.5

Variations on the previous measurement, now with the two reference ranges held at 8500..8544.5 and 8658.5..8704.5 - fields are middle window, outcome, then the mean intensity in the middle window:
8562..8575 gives 0.51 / 84.4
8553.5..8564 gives -0.35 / 90.9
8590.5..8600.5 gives 0.23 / 85.5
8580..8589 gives 0.42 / 83.6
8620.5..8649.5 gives 0.15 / 86.6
